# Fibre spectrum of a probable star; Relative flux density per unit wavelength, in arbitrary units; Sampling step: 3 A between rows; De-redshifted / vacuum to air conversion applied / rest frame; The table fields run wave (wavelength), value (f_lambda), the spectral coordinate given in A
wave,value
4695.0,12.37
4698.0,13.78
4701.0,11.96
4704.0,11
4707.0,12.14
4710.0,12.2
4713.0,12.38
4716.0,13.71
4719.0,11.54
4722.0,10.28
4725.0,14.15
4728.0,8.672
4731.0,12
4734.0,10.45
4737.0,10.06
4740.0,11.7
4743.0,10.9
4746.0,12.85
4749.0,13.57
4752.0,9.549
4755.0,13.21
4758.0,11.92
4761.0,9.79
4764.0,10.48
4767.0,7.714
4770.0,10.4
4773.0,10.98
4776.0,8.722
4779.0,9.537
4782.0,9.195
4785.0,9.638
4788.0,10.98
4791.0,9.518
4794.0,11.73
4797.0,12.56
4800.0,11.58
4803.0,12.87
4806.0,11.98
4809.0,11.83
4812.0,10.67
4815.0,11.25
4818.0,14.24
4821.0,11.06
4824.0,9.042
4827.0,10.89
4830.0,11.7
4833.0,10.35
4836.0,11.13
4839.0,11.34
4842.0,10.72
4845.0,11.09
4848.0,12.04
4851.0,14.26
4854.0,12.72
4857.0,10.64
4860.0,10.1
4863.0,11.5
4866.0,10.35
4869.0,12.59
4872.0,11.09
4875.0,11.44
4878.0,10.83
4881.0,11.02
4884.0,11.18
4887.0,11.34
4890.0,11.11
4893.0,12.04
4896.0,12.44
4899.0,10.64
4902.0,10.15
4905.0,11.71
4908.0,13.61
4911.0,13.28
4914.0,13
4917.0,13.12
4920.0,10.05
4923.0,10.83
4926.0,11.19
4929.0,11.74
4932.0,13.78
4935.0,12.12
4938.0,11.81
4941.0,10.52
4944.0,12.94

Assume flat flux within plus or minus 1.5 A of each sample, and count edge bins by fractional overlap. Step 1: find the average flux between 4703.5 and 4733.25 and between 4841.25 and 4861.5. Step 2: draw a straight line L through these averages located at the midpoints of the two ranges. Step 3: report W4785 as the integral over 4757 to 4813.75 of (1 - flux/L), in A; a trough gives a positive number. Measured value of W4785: 5.4 A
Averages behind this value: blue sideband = 11.8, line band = 10.6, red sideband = 11.7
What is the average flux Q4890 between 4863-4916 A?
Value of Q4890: 11.6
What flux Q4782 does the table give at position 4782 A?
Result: 9.195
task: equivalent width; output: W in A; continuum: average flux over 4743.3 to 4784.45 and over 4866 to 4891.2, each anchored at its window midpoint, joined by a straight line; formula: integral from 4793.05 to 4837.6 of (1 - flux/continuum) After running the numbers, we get -2.6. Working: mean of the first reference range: 10.6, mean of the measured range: 11.5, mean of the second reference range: 11.3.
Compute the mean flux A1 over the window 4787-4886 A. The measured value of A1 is 11.4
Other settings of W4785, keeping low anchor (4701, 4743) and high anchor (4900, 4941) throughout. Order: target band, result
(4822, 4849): 2.0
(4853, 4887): 1.9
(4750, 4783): 4.1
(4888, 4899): 0.2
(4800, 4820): -0.6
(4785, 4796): 1.0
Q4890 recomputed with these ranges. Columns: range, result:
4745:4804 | 10.8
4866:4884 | 11.3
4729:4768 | 11.1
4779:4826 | 11.2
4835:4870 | 11.5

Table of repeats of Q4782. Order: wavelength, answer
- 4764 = 10.48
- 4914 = 13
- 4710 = 12.2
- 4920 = 10.05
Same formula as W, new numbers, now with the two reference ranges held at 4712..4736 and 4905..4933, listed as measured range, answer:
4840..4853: 0.0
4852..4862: 0.6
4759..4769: 1.9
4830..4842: 1.0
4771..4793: 3.6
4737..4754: 0.1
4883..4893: 0.7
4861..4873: 0.7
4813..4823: 0.0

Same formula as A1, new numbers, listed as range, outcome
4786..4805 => 11.5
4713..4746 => 11.5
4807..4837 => 11.2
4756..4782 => 9.96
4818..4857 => 11.4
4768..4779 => 9.86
